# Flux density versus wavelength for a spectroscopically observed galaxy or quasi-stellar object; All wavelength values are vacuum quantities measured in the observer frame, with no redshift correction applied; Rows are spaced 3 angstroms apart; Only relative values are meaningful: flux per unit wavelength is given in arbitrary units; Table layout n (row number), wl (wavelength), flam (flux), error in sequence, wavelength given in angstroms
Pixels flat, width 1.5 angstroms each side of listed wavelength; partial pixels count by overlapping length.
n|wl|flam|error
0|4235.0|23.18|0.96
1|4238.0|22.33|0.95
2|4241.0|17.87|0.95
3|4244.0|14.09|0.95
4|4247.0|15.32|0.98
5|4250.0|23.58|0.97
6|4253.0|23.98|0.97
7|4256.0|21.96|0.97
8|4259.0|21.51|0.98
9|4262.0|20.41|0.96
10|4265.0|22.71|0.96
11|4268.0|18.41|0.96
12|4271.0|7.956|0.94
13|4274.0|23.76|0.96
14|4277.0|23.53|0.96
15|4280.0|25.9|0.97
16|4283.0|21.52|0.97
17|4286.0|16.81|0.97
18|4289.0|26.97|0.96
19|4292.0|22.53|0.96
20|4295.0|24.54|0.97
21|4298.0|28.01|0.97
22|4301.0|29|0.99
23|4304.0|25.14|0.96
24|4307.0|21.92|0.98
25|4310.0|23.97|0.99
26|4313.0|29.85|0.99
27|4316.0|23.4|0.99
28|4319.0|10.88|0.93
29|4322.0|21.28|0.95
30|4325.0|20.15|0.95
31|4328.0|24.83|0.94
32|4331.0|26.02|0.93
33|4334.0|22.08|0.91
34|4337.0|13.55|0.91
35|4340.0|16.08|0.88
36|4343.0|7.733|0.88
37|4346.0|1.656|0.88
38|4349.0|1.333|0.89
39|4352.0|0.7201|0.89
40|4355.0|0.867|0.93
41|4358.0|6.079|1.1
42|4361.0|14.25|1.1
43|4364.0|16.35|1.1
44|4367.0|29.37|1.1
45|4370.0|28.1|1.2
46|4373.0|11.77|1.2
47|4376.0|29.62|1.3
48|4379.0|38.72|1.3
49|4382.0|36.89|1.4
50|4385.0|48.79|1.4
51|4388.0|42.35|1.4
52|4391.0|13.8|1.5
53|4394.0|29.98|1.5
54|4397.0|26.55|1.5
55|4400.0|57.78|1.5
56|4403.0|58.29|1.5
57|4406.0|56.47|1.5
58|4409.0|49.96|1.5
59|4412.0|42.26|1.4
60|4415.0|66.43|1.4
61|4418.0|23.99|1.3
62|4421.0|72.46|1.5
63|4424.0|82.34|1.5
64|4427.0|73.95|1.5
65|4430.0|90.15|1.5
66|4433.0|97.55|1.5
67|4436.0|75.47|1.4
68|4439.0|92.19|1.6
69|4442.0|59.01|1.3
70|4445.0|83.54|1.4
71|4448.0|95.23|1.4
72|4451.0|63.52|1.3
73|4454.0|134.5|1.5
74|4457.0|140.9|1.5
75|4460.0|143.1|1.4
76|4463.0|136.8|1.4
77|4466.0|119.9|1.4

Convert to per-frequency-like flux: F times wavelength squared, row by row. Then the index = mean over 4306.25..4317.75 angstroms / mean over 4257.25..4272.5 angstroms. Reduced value 1.38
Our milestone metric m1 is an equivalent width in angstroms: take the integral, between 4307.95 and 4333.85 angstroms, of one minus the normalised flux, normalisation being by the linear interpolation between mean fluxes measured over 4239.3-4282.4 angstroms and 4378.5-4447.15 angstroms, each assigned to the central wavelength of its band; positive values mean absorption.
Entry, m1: 9.2 angstroms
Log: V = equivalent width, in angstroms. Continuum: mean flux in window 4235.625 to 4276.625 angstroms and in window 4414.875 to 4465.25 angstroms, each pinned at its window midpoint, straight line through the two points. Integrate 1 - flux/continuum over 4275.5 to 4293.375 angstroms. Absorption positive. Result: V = 4.5 angstroms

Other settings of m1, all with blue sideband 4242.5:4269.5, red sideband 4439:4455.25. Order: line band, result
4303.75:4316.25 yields 4.5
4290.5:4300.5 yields 2.5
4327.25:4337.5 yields 5.4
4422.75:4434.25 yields -0.8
